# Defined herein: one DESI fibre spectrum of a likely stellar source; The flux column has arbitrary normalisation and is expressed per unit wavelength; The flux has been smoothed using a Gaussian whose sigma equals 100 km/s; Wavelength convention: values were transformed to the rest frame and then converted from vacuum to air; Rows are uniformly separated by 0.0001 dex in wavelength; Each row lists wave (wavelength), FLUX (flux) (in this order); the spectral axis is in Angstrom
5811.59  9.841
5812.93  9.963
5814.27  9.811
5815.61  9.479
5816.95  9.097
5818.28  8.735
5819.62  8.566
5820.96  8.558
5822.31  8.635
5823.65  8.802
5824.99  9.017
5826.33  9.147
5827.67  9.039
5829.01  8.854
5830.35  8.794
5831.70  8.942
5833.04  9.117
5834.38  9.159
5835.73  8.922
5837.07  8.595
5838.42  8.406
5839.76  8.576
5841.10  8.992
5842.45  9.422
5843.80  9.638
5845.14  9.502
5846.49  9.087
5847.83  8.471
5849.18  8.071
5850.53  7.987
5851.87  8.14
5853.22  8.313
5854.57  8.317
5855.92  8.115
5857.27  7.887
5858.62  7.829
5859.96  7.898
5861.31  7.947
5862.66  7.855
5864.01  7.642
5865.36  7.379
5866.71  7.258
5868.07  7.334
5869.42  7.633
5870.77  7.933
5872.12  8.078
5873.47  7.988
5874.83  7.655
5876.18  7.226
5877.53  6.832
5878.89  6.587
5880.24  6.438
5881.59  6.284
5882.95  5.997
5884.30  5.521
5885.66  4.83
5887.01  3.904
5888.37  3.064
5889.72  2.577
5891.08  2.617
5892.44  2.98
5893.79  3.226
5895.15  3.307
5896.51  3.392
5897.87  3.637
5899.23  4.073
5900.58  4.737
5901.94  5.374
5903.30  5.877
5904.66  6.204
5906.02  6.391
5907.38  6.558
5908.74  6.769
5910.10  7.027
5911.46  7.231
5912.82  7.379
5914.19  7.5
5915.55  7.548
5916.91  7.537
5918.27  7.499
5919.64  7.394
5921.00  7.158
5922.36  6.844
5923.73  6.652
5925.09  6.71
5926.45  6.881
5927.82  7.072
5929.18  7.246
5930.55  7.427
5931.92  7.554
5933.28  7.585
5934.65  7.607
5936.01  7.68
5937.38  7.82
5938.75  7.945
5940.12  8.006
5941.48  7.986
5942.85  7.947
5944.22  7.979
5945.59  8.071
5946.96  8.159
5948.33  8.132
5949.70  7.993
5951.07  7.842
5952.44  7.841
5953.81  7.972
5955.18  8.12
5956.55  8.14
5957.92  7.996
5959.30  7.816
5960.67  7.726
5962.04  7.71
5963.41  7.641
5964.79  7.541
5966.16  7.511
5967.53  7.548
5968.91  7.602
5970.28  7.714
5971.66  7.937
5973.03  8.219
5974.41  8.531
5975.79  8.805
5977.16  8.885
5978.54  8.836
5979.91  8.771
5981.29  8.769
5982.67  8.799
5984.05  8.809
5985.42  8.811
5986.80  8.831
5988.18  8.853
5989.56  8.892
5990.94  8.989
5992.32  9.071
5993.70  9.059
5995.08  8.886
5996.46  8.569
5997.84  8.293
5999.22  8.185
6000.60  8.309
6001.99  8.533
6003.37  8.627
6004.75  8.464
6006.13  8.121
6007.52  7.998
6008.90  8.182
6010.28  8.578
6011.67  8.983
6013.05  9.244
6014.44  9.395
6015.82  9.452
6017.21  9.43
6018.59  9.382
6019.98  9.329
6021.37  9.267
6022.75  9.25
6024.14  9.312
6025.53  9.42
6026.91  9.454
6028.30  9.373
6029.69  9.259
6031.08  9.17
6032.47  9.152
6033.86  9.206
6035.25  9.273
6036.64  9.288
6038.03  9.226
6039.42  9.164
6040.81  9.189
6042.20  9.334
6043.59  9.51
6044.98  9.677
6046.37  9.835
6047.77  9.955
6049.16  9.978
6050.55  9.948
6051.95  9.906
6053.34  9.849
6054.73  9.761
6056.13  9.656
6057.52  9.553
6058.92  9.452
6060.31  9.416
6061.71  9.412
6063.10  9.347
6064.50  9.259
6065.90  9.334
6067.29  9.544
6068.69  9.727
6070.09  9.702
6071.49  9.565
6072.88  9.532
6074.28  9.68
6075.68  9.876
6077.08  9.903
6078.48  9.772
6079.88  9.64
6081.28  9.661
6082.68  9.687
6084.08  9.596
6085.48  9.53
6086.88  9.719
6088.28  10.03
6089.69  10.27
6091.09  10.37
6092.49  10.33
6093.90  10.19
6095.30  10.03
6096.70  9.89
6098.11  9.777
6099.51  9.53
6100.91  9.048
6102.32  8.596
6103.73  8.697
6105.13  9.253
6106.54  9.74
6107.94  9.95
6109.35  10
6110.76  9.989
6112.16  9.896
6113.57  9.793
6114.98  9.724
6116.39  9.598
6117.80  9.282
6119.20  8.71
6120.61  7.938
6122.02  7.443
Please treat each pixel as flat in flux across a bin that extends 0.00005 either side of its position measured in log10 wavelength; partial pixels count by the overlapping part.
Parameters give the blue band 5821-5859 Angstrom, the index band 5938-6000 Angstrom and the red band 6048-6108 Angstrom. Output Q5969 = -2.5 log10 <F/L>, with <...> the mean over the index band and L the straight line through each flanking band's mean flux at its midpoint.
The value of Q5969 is 0.12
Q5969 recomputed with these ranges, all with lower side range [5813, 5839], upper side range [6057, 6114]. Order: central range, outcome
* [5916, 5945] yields 0.233 mag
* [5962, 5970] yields 0.225 mag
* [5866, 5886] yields 0.293 mag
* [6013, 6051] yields 0.013 mag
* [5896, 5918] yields 0.439 mag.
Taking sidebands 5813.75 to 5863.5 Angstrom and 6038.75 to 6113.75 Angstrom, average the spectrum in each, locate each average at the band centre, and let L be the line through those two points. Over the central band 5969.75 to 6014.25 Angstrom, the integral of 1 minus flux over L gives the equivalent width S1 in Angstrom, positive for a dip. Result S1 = 3.3 Angstrom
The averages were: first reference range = 8.69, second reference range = 9.67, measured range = 8.62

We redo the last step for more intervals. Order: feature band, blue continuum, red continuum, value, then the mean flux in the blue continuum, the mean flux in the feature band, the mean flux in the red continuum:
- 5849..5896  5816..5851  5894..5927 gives 6.8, 8.86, 6.5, 6.19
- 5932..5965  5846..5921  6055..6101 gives -1.3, 6.51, 7.88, 9.71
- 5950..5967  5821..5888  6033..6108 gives 1.8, 7.94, 7.83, 9.61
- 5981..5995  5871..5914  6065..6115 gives -2.5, 5.52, 8.89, 9.71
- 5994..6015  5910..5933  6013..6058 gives 0.7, 7.23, 8.56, 9.46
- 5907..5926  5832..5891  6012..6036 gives 2.3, 7.5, 7.14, 9.31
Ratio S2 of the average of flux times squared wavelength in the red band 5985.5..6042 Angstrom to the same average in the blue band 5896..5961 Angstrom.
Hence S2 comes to 1.29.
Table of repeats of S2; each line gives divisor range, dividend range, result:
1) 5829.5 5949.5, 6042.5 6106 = 1.45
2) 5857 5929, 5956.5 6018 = 1.39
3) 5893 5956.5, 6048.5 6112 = 1.48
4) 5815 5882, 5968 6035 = 1.12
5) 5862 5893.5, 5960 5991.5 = 1.41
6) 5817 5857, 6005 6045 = 1.11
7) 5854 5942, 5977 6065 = 1.45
